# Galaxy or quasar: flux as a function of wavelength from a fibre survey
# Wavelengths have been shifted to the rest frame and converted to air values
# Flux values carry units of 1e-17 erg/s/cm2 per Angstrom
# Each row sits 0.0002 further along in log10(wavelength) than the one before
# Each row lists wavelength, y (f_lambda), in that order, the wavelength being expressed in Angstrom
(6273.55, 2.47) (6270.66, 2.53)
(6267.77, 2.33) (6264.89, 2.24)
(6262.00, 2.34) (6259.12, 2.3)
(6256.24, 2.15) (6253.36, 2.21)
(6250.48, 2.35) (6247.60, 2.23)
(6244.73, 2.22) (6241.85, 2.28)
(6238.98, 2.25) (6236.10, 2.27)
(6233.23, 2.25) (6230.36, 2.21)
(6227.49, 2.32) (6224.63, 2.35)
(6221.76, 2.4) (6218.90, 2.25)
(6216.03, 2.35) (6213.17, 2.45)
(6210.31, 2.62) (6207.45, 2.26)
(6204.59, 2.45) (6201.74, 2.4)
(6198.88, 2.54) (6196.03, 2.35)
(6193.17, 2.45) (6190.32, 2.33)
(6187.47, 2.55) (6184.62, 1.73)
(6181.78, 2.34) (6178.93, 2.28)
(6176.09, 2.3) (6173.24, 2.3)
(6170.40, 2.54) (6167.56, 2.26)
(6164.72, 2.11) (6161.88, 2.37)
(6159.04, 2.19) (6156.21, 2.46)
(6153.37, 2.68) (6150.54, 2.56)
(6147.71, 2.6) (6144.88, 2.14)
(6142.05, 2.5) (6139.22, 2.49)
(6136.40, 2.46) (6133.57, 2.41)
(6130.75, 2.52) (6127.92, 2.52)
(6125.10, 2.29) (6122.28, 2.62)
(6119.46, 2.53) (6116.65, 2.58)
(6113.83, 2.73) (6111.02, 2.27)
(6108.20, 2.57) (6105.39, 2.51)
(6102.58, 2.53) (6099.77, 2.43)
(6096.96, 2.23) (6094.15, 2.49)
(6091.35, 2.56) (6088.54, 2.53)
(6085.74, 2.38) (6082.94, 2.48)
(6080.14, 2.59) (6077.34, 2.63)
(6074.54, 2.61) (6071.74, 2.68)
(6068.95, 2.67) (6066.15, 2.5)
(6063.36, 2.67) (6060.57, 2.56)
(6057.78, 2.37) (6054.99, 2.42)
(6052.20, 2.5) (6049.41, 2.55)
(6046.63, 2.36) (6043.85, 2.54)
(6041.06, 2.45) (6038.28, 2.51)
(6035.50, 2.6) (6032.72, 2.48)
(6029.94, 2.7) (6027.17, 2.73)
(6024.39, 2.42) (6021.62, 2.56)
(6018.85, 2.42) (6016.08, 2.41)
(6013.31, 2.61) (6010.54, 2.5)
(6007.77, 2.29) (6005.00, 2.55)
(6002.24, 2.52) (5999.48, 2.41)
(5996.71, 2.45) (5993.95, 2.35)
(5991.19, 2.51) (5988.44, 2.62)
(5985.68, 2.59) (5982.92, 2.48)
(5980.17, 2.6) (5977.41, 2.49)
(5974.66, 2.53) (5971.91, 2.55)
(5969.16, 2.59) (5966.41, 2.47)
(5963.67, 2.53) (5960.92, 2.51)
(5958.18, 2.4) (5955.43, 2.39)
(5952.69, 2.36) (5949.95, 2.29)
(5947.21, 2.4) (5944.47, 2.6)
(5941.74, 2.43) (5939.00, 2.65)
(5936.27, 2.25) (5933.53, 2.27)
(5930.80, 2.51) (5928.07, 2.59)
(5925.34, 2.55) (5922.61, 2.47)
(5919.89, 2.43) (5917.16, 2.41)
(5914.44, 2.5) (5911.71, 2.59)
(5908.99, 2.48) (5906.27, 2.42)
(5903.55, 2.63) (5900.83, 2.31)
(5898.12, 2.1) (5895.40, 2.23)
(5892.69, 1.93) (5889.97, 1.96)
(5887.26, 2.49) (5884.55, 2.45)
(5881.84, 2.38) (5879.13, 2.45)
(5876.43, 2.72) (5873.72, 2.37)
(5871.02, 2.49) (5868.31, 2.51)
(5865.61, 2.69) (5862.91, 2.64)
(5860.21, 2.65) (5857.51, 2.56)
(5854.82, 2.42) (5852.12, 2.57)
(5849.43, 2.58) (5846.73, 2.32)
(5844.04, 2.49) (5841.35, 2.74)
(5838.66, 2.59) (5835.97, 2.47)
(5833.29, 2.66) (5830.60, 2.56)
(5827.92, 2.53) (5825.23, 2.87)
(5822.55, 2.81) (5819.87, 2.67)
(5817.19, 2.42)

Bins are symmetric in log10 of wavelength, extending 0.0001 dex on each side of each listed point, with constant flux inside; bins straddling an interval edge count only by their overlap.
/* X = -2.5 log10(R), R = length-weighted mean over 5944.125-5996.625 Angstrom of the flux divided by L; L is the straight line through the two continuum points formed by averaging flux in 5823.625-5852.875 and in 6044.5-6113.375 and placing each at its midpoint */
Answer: 0.02 mag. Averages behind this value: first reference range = 2.58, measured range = 2.48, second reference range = 2.51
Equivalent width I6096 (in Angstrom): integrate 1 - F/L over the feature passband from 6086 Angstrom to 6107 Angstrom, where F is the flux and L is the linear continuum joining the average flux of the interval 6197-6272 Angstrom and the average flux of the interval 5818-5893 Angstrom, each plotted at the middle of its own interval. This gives -0.56 Angstrom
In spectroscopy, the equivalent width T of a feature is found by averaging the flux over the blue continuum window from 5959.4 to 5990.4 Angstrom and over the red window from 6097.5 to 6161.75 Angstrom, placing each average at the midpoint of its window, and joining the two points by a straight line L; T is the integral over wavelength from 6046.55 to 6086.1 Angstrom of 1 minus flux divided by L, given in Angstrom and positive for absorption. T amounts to -0.6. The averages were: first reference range 2.54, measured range 2.54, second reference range 2.48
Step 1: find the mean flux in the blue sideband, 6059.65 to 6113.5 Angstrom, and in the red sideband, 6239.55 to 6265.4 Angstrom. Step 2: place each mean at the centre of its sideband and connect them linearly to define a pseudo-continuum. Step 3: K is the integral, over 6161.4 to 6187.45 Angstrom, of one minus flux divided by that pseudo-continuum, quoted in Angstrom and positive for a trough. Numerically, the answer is 1.4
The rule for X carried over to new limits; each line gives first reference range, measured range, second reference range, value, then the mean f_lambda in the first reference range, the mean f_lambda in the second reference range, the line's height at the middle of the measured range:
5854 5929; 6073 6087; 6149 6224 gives -0.06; 2.44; 2.37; 2.39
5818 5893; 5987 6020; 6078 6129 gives 0.02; 2.53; 2.49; 2.51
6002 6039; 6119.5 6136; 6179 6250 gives -0.03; 2.52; 2.33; 2.41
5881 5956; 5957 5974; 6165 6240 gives -0.06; 2.4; 2.34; 2.39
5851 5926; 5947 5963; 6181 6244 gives 0.01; 2.44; 2.33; 2.42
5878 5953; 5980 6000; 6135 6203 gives -0.05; 2.4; 2.37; 2.39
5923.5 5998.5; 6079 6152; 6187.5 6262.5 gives -0.04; 2.48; 2.33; 2.39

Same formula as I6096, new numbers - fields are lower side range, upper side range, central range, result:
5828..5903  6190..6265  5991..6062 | -2.7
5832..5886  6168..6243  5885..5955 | 3.0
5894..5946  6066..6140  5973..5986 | -0.4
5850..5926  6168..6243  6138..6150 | -0.4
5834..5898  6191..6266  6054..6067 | -0.6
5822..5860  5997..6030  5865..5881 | 0.2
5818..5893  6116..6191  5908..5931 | 0.0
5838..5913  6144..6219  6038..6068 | -1.1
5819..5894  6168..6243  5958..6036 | -2.1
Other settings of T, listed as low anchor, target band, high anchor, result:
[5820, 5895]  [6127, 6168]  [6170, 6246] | -1.0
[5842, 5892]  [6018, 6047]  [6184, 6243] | -1.4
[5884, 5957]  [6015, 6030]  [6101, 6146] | -0.6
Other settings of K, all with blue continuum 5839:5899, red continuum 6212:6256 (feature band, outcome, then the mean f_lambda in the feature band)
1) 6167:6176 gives -0.20 Angstrom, 2.37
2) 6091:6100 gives -0.24 Angstrom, 2.41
